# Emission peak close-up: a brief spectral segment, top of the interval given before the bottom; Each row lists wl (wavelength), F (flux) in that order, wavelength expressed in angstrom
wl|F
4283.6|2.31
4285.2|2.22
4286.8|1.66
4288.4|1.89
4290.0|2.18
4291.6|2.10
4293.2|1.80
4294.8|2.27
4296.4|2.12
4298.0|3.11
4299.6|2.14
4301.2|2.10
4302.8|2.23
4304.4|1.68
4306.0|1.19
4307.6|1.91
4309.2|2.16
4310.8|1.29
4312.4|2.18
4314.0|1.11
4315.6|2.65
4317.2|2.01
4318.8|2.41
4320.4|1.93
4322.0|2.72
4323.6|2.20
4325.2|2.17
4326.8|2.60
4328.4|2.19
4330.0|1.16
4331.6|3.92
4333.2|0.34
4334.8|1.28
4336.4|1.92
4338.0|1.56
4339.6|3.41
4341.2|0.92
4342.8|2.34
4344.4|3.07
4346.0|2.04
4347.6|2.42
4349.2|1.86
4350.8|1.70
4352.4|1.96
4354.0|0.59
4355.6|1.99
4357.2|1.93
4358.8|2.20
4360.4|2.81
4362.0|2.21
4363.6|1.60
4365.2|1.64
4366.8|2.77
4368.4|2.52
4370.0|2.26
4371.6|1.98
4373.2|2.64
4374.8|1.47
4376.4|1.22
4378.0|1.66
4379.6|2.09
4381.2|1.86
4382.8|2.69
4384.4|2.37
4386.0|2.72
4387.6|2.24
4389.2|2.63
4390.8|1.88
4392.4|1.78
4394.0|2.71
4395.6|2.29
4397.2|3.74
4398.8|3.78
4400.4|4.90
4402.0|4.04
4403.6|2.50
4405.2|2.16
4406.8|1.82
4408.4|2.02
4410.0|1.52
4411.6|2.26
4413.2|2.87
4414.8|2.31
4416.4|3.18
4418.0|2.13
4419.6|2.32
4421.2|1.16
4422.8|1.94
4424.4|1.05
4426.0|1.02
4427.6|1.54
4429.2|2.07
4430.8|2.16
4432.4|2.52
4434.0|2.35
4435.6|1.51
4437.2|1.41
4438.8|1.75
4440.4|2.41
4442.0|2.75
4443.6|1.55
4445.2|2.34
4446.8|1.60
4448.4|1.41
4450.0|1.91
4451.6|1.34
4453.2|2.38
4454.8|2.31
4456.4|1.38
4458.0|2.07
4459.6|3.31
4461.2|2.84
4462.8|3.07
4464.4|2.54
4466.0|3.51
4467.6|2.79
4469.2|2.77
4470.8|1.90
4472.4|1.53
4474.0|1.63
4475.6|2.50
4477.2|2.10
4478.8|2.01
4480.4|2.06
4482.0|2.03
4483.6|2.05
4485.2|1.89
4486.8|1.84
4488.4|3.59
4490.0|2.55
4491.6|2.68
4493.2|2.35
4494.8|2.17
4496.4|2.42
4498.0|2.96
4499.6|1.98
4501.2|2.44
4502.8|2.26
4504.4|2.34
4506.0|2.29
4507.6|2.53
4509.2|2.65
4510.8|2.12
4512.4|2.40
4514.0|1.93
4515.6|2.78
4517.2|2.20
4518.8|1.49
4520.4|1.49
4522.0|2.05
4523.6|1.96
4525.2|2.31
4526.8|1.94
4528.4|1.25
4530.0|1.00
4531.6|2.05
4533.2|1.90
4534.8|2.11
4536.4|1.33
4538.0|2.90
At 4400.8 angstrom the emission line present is [O II]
